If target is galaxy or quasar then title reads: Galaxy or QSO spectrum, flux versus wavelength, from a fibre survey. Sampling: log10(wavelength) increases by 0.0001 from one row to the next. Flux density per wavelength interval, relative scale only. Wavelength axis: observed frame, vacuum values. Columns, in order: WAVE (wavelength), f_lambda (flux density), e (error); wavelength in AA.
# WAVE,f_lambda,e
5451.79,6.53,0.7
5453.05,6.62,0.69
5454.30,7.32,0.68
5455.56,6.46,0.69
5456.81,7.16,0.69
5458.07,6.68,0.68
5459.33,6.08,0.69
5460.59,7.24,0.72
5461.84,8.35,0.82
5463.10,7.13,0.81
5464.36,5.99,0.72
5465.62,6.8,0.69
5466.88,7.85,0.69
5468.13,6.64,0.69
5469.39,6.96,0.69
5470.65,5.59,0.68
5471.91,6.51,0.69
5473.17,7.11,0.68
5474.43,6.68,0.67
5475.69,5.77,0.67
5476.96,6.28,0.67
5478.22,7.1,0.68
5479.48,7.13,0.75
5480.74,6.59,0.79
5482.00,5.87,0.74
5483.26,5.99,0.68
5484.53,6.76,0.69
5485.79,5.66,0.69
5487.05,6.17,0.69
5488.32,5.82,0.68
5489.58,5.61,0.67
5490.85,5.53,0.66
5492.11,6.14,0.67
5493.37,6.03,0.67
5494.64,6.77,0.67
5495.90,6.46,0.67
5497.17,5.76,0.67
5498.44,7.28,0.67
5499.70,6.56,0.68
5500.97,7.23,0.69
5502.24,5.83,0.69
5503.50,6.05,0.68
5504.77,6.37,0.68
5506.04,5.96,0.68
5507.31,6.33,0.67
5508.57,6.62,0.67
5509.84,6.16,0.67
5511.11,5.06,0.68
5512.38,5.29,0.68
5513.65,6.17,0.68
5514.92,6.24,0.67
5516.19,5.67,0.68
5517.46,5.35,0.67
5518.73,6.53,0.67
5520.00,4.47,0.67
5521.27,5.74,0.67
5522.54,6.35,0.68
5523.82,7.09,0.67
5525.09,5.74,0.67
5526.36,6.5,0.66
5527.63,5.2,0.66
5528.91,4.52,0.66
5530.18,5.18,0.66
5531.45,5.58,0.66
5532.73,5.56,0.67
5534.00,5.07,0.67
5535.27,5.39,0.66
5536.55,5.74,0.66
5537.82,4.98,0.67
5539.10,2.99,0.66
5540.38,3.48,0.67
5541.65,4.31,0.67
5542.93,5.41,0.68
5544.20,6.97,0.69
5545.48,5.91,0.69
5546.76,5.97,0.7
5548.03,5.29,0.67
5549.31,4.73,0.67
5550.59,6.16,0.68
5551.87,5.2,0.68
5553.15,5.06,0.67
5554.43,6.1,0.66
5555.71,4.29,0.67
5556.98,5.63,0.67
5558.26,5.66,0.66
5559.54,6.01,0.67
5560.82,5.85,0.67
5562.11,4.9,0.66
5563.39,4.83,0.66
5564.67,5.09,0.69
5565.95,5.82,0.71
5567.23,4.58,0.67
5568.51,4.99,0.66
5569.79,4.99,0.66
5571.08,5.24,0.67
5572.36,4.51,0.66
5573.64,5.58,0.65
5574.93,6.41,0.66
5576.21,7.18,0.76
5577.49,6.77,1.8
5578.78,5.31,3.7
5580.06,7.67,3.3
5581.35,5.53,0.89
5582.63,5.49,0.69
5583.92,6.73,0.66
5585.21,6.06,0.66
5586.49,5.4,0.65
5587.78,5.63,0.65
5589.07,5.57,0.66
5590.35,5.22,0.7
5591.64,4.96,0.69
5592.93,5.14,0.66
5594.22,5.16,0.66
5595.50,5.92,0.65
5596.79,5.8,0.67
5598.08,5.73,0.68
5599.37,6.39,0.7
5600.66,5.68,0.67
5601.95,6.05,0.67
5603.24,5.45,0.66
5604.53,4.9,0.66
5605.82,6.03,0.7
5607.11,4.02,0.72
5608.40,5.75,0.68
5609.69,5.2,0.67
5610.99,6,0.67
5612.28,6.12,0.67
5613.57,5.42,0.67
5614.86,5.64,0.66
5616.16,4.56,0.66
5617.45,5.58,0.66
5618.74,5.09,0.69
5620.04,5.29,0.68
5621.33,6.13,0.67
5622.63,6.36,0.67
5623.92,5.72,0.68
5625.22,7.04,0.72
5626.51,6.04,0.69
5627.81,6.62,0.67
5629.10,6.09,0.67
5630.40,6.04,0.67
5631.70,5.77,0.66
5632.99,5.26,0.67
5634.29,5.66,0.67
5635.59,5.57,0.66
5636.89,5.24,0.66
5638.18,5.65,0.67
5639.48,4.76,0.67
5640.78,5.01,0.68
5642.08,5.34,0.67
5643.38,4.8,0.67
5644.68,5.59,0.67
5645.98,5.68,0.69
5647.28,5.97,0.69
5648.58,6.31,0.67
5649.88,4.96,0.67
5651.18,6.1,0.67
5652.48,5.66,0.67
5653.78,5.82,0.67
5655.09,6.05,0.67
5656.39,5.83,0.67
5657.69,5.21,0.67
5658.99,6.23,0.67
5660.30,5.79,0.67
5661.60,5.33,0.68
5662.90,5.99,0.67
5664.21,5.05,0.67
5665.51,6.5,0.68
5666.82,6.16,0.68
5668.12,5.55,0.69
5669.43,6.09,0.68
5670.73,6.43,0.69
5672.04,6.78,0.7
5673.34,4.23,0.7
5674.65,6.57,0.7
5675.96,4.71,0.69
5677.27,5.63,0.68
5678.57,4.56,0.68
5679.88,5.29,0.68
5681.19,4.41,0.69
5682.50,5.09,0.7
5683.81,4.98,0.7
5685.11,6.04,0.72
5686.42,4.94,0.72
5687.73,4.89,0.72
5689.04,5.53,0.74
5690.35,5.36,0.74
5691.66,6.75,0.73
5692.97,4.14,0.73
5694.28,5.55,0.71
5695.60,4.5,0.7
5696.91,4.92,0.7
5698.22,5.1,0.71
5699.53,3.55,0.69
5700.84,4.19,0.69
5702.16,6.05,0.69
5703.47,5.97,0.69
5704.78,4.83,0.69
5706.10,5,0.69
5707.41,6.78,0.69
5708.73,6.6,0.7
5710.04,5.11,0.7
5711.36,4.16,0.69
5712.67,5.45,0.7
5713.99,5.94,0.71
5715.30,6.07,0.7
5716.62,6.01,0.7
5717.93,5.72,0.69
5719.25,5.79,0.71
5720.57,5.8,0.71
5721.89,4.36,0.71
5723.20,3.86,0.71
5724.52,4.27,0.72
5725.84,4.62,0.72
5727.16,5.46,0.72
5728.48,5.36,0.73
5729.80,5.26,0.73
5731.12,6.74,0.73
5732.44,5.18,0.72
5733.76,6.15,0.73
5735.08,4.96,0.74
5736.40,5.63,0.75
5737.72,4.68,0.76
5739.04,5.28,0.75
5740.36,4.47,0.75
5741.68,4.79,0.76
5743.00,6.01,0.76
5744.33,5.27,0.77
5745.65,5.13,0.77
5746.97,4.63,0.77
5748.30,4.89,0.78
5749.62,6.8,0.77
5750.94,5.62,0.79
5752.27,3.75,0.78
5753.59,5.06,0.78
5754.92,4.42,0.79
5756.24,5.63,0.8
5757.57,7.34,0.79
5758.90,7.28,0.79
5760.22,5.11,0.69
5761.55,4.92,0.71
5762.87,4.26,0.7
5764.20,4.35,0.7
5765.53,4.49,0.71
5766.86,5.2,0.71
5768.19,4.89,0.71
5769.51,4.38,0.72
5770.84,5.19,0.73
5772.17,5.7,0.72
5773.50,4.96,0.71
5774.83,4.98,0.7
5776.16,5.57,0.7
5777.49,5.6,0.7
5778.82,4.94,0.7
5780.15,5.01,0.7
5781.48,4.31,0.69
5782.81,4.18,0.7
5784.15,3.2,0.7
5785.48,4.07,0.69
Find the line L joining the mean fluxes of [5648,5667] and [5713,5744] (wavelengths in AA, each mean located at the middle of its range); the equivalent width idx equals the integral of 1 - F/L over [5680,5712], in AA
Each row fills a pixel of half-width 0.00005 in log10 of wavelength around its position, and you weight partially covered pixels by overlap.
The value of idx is 2.0 AA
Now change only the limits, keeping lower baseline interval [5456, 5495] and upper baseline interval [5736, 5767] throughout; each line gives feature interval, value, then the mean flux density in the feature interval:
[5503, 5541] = 4.3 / 5.58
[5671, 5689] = 0.9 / 5.27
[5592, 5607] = 0.9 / 5.59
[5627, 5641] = 0.3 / 5.63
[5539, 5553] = 2.2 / 5.21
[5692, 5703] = 1.3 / 4.83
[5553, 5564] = 1.3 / 5.38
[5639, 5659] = 0.4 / 5.57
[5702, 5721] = -1.0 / 5.67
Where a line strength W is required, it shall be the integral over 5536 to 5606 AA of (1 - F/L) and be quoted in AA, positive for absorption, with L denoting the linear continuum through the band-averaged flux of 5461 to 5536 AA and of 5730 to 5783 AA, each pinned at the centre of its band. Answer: 4.8 AA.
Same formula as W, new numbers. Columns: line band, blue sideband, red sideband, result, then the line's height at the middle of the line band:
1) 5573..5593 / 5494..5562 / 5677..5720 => -1.3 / 5.56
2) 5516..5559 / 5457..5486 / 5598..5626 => 5.4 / 6.18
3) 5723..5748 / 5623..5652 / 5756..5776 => 0.9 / 5.35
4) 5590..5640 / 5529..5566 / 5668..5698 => -3.0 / 5.3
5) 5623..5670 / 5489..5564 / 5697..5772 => -2.7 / 5.43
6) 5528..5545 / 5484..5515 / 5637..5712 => 2.8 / 6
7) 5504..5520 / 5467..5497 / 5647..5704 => 0.7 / 6.2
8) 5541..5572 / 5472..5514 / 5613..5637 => 3.3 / 6.01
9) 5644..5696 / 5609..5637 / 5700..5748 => -0.1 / 5.55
